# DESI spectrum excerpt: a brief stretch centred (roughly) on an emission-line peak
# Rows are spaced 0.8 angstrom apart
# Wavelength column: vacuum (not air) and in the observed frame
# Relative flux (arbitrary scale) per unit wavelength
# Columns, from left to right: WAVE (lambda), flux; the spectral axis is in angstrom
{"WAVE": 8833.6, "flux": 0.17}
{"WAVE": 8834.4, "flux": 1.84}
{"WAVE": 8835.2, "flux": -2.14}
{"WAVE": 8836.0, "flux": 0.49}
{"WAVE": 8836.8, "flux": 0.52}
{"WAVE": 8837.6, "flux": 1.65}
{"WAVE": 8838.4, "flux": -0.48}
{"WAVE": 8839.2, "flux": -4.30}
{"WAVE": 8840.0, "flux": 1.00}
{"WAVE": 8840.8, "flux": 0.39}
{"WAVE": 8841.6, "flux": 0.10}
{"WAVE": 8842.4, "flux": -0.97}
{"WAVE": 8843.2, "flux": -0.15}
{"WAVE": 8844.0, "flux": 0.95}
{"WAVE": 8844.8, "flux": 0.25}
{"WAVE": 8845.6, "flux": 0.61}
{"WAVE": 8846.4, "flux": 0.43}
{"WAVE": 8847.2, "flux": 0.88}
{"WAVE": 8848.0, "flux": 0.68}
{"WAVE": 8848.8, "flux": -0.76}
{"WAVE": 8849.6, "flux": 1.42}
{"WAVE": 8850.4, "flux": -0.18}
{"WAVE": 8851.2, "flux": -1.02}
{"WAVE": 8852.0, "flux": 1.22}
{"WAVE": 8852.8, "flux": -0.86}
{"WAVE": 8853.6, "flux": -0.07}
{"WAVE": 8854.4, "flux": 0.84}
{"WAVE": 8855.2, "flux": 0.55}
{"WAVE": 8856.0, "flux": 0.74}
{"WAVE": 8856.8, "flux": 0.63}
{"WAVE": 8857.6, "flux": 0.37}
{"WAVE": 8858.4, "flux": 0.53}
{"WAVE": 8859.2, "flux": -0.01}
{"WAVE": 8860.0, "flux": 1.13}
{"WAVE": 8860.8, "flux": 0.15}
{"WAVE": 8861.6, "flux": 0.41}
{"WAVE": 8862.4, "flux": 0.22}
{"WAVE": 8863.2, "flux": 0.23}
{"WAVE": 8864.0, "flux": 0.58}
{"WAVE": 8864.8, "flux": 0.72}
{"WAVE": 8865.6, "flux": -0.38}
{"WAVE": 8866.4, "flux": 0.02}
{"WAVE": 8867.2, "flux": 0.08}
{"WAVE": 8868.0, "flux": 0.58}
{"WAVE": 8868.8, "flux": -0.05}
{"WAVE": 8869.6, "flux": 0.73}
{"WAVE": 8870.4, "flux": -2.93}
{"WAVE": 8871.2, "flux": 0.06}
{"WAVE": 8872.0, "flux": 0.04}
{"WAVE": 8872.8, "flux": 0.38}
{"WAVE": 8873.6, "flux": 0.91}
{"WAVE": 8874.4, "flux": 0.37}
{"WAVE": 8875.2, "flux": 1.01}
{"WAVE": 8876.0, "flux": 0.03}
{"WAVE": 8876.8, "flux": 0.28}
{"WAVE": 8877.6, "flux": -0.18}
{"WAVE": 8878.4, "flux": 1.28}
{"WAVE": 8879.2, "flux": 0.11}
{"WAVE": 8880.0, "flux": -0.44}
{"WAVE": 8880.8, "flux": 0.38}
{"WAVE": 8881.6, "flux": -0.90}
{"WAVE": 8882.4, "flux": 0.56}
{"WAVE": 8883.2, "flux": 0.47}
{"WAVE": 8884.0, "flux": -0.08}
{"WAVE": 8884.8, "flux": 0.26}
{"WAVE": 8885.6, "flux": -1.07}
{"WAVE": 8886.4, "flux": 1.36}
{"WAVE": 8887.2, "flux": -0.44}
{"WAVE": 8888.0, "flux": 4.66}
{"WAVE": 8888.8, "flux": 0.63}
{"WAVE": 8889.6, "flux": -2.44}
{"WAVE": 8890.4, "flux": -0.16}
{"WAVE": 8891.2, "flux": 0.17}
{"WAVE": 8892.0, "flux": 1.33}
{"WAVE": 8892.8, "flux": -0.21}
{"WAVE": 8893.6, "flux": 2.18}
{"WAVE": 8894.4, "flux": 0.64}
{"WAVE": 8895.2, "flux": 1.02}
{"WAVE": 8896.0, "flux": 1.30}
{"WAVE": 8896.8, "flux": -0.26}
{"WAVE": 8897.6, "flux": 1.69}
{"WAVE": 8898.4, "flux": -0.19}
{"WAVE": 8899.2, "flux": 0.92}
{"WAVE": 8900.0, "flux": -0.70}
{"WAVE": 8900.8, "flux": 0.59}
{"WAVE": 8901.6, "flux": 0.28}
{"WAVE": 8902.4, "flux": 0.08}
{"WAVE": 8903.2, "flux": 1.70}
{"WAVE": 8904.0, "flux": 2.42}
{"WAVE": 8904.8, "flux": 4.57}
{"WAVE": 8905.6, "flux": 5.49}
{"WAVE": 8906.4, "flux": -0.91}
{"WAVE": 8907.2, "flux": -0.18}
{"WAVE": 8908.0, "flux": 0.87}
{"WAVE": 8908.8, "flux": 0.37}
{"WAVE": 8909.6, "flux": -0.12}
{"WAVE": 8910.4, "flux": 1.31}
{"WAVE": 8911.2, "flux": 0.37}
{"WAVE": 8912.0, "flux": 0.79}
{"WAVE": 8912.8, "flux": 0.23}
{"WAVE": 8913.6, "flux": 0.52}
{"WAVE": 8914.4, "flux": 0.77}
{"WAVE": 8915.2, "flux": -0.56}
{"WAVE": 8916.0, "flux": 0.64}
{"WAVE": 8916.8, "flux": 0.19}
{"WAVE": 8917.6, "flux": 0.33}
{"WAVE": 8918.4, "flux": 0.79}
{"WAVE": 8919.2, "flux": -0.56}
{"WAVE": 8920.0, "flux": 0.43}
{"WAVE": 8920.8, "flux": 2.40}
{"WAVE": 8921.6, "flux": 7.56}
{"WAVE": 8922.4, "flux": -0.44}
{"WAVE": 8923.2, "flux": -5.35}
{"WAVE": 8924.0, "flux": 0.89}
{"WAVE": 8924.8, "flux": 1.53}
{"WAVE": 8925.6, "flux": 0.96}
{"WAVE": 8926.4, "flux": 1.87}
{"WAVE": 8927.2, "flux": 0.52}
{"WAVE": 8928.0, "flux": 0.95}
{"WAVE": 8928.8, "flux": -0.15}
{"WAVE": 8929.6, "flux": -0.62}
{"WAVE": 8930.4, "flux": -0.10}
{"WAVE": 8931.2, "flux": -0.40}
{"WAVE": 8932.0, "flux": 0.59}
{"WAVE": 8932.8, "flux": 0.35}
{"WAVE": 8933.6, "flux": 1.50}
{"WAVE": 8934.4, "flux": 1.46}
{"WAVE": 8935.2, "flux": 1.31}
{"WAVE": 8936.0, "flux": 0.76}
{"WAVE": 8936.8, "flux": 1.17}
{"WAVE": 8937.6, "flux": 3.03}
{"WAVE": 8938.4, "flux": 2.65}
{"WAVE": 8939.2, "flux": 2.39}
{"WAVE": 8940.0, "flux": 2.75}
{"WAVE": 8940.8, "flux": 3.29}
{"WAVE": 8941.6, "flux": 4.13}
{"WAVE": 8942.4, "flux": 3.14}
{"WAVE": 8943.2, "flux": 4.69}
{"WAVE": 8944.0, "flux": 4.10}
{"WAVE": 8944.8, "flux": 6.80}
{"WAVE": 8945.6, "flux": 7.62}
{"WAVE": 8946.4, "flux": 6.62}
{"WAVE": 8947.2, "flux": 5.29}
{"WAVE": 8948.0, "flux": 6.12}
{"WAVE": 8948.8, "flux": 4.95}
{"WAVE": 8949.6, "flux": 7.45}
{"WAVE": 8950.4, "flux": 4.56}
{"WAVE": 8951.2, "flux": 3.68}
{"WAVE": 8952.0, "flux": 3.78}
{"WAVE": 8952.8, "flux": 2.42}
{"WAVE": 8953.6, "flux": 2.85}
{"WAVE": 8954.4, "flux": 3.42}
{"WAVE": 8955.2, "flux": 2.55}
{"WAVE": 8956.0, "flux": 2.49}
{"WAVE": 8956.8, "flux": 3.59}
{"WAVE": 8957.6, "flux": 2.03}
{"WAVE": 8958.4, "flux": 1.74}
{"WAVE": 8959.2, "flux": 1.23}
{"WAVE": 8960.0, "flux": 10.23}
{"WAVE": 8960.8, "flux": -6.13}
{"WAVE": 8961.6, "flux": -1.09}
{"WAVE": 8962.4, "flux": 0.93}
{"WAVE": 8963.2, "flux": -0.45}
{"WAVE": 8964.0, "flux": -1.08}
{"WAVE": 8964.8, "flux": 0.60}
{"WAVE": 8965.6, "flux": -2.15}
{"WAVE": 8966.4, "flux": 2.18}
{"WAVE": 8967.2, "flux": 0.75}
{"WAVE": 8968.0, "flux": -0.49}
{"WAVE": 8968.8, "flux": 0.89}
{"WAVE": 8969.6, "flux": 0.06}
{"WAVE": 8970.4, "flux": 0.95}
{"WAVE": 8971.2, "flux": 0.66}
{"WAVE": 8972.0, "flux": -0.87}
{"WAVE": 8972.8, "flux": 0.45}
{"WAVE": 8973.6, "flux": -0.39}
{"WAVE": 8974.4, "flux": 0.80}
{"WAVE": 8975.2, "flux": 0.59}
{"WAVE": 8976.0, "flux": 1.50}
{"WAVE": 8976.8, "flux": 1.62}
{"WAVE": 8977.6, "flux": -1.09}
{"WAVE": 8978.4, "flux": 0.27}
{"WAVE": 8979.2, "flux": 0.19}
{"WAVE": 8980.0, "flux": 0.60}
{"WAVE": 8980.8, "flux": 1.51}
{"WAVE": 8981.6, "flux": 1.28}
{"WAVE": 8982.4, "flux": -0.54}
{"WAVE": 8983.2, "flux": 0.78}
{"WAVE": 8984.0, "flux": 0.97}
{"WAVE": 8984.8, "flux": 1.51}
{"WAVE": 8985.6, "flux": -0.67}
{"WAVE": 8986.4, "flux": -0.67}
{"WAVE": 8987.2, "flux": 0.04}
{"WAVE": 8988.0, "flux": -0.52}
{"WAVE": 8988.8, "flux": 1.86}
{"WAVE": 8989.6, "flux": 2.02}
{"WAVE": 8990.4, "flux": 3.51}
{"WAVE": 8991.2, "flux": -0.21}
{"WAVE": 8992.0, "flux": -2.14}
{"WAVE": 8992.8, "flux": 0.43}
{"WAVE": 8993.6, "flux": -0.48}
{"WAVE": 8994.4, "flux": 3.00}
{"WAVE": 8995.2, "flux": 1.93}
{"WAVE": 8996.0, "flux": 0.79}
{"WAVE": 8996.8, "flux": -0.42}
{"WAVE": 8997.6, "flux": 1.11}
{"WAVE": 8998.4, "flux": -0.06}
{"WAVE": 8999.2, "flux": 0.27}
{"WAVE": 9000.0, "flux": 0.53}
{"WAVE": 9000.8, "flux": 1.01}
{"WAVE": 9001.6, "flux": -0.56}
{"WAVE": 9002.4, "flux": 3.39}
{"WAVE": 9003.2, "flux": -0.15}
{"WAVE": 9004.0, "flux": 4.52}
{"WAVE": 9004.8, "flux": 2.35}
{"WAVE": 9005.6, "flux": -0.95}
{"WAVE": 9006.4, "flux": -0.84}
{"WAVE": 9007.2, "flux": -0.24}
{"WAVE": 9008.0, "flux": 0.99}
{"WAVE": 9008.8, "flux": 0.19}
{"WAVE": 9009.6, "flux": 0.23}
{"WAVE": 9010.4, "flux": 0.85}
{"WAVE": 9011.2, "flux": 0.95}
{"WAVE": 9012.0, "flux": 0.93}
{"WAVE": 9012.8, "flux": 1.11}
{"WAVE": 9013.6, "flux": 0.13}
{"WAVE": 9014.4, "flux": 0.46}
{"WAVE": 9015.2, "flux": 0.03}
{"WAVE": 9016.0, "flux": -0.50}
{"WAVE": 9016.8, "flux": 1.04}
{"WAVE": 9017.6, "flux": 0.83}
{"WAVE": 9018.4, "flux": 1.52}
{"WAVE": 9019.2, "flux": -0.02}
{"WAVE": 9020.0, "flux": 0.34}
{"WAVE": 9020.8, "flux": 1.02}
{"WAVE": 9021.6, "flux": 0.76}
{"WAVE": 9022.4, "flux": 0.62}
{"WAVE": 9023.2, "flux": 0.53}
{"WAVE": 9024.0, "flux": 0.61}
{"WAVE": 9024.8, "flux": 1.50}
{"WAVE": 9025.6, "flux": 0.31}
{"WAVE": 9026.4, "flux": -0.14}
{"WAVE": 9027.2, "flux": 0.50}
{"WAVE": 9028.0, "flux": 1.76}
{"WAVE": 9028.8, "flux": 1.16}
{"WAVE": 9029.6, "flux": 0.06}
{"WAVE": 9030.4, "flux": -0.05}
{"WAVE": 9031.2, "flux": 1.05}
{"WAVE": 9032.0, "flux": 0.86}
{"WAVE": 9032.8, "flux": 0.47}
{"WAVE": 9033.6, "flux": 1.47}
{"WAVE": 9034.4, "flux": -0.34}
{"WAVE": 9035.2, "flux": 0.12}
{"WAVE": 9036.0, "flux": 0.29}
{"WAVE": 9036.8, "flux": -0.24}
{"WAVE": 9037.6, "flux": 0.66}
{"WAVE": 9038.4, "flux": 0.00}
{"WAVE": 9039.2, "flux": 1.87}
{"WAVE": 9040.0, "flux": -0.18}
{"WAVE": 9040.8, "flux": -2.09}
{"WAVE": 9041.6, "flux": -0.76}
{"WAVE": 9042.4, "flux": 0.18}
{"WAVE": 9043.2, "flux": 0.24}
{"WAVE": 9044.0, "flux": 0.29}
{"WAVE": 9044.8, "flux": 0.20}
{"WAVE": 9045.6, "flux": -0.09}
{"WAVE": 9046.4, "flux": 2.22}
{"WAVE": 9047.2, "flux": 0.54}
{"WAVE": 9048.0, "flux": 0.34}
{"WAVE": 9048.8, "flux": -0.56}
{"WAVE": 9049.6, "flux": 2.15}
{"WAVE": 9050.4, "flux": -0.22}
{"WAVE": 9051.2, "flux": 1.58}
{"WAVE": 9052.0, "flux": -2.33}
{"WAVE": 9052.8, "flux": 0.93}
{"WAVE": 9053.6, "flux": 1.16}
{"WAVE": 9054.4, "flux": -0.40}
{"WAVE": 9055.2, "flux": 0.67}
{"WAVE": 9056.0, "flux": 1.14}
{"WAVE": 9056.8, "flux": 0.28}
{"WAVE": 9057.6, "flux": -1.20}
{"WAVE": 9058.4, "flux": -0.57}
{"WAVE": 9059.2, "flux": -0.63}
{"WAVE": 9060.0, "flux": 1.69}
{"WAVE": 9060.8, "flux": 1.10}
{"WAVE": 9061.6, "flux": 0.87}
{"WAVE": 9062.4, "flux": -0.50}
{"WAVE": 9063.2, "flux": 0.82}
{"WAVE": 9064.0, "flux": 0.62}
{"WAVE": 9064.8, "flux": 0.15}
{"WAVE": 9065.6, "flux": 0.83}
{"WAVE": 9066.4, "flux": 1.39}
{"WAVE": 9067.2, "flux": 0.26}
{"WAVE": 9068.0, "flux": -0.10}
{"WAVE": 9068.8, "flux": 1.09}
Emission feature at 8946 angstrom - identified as [O II] 3727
